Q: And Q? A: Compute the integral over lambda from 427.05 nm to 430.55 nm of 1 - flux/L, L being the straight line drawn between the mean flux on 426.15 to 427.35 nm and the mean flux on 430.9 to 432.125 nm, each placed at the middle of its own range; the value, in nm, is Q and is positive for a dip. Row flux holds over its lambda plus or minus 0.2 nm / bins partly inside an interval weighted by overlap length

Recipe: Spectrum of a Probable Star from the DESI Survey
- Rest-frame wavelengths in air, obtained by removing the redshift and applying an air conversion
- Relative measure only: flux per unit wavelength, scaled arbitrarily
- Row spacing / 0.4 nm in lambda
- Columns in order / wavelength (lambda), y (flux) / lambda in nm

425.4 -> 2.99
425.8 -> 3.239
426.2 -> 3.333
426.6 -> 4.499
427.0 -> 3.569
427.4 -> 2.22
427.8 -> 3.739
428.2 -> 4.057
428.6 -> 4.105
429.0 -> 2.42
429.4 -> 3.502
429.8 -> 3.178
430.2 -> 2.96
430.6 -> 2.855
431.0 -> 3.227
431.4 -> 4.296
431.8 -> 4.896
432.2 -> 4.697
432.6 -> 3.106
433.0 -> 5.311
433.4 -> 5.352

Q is 0.58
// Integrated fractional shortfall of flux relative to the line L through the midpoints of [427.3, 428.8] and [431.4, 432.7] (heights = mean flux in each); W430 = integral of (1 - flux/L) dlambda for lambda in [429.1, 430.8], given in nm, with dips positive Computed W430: 0.37 nm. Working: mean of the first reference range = 3.62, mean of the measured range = 3.08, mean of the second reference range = 4.33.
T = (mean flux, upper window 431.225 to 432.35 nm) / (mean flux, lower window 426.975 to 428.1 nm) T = 1.45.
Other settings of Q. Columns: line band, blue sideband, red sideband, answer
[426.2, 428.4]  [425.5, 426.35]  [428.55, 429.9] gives -0.24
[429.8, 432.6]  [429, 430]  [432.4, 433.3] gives 0.04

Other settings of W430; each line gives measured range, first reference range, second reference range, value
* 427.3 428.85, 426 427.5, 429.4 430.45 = -0.11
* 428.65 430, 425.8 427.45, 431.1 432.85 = 0.25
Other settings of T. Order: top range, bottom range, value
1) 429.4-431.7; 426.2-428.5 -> 0.94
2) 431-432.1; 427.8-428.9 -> 1.13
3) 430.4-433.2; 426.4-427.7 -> 1.17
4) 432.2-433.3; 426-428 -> 1.27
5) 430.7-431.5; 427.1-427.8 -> 1.26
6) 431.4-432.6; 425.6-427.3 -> 1.24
